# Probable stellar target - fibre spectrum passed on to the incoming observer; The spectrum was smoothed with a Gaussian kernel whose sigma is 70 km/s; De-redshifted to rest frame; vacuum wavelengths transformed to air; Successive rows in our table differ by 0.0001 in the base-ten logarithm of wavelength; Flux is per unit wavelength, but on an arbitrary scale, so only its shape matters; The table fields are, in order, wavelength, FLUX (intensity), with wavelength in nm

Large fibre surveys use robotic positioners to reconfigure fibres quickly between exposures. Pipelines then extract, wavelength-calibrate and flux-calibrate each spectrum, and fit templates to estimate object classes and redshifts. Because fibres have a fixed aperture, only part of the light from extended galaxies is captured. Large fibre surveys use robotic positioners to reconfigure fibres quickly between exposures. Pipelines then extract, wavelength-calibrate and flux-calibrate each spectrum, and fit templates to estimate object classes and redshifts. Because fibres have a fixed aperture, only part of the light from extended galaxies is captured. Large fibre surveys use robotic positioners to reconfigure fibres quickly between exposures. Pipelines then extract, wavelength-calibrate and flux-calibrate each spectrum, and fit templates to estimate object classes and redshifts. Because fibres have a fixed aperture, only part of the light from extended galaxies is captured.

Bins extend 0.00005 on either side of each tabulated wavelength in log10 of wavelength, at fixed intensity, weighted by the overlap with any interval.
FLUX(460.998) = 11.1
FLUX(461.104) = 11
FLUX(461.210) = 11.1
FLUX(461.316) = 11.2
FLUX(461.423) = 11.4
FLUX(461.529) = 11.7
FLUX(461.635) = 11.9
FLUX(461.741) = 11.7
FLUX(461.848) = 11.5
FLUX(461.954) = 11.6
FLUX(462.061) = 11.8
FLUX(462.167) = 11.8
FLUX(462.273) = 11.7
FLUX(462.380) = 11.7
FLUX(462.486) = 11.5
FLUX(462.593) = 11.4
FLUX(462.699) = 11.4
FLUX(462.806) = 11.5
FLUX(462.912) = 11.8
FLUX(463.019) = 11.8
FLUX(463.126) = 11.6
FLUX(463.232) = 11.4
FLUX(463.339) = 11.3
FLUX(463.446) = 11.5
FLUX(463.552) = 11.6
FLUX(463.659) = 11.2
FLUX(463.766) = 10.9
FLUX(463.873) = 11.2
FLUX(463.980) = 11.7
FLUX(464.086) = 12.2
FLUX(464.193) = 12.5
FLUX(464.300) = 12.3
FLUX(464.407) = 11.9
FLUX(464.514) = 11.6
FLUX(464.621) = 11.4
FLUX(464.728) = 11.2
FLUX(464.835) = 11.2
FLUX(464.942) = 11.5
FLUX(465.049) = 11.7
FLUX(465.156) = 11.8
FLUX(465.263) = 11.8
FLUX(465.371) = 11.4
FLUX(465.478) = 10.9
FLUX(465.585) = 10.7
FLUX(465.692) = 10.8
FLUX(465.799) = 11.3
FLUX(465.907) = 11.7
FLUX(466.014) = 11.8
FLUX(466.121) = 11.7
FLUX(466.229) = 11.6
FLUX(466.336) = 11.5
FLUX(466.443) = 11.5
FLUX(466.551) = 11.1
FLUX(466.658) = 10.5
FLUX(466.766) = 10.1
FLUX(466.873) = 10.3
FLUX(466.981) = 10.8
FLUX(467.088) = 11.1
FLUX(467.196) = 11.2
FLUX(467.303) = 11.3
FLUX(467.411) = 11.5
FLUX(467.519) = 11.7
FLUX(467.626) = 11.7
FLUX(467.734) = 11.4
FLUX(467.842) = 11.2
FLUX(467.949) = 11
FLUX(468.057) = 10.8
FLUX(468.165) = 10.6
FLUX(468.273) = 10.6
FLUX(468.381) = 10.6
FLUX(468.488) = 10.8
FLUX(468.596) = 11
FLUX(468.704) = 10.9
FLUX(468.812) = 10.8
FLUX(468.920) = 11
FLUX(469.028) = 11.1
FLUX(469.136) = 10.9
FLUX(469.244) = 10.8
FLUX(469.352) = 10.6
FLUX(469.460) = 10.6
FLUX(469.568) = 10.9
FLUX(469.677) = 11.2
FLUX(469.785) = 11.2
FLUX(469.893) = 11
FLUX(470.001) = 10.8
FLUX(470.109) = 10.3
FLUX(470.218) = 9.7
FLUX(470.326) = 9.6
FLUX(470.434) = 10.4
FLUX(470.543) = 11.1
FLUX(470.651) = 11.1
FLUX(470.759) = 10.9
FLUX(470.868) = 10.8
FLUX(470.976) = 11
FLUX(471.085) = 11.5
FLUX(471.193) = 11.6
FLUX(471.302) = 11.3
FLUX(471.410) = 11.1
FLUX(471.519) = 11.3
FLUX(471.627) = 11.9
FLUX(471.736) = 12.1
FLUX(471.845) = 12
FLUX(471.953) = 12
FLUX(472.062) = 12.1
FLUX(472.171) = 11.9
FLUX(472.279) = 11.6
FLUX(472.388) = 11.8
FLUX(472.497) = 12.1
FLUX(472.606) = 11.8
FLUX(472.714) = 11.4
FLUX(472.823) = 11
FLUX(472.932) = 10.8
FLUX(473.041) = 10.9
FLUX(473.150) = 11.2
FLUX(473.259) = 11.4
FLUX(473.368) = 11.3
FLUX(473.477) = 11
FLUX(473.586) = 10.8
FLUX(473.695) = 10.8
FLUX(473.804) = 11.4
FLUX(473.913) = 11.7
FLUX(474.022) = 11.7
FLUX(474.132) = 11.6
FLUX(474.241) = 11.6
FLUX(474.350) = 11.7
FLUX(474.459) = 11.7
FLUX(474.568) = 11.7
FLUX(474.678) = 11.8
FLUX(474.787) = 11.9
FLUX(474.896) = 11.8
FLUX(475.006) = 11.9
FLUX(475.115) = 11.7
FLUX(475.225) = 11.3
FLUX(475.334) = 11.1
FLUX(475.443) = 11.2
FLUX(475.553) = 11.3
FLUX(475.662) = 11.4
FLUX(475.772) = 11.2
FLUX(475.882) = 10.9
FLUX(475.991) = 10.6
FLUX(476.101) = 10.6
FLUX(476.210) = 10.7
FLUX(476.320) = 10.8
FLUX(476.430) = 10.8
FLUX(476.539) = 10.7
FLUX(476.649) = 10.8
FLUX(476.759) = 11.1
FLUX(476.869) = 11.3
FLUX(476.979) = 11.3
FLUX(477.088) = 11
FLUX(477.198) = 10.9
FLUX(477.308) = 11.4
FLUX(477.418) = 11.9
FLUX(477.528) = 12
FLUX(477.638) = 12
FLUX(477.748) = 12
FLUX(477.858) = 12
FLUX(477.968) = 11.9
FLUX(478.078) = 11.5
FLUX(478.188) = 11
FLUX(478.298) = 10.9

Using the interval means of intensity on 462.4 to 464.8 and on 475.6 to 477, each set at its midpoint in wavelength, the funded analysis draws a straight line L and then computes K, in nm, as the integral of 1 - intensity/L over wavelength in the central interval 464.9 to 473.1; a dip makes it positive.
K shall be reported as 0.11 nm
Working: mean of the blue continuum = 11.6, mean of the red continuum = 10.9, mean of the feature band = 11.2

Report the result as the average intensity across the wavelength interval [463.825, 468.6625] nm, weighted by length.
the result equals 11.3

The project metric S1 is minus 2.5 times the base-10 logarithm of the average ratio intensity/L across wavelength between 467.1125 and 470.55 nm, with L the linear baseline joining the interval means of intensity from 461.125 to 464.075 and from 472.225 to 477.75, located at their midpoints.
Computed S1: 0.05 mag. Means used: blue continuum 11.5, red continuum 11.3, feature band 10.9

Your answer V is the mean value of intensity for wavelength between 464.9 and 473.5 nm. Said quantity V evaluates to 11.2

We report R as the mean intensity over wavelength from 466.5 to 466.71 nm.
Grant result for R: 10.8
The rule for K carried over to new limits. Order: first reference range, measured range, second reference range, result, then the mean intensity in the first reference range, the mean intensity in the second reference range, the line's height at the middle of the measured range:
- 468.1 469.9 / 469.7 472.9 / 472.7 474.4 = -0.055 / 10.9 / 11.3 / 11.1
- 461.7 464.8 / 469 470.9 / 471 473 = 0.147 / 11.6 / 11.6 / 11.6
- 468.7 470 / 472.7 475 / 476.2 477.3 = -0.096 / 10.9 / 11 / 10.9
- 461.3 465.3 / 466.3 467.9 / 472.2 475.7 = 0.060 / 11.6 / 11.5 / 11.6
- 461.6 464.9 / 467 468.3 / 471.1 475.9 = 0.043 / 11.6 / 11.5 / 11.6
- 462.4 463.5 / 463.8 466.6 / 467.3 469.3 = -0.053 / 11.5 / 11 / 11.3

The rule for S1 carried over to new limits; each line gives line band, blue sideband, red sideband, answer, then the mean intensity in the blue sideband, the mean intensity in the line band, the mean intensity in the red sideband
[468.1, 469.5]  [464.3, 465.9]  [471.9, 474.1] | 0.06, 11.4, 10.8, 11.4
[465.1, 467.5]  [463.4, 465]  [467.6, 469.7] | 0.01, 11.6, 11.2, 10.9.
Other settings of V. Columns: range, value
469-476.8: 11.2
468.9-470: 10.9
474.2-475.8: 11.6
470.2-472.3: 11.3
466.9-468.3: 11.1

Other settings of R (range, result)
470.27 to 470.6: 10.4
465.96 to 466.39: 11.7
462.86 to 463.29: 11.6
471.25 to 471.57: 11.2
